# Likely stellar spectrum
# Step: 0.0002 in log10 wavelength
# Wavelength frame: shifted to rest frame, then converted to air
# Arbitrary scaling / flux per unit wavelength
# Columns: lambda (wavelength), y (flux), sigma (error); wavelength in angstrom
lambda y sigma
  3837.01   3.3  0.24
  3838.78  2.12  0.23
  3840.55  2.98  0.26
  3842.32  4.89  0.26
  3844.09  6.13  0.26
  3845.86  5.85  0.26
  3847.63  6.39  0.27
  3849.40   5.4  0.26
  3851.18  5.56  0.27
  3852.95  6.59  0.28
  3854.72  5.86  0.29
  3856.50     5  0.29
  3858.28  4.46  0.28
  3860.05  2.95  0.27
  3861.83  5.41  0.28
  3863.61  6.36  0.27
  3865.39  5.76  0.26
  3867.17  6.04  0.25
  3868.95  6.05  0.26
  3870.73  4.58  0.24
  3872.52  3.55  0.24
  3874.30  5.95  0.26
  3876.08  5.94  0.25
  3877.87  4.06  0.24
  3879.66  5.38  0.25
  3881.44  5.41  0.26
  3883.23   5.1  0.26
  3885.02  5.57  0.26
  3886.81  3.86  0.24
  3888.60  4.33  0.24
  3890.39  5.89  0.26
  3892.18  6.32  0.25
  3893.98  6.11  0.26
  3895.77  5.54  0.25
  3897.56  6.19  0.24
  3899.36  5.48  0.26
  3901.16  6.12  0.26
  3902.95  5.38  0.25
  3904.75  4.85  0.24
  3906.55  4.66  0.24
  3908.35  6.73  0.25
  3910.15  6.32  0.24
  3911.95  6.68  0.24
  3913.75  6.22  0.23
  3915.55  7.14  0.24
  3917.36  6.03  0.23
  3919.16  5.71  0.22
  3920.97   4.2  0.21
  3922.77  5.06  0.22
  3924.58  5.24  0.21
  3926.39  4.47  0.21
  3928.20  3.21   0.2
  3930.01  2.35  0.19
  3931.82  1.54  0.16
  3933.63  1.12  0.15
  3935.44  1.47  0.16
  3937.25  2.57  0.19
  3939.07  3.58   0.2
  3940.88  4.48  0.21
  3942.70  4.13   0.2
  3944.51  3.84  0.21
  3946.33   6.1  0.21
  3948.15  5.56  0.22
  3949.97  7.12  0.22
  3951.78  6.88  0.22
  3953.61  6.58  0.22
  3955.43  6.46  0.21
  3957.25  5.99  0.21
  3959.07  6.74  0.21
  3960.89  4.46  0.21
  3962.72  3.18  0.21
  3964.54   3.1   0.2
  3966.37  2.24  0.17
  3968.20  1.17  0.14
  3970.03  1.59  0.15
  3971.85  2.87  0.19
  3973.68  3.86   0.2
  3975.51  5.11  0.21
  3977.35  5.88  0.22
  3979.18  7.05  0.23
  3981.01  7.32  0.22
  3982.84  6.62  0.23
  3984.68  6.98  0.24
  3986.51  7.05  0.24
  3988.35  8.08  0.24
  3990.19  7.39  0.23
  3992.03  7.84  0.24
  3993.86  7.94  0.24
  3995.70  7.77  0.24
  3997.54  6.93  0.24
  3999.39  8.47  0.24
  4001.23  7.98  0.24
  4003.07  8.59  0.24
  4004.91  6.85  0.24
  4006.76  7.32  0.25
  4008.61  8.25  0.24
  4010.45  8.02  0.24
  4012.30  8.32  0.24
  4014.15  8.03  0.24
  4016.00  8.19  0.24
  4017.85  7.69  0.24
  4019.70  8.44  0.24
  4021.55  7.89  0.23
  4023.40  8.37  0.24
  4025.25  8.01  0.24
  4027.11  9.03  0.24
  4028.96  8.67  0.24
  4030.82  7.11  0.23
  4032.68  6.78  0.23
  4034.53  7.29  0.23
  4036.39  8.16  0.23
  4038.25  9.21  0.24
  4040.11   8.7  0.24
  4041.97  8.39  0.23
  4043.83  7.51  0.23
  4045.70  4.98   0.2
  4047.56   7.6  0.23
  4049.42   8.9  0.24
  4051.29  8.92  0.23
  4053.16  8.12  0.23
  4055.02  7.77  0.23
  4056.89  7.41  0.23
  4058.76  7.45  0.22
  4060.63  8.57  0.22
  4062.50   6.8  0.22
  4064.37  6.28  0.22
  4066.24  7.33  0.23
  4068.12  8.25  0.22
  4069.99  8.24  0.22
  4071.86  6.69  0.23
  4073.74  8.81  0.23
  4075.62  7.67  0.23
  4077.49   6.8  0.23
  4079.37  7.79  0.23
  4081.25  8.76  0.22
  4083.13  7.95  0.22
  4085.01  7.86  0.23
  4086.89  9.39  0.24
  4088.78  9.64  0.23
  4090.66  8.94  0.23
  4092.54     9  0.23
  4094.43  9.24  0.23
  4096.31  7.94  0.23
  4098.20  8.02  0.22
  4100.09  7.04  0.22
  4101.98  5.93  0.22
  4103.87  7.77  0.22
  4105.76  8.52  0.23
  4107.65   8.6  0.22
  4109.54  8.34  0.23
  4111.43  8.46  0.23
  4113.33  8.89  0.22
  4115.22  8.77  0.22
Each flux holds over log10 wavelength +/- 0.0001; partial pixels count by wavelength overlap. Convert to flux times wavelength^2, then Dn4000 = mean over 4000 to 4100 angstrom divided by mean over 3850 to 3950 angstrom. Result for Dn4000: 1.73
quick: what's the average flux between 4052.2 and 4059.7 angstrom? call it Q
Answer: 7.69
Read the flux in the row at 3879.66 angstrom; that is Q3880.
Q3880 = 5.38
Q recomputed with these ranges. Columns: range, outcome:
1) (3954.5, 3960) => 6.4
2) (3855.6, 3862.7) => 4.45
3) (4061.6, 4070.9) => 7.38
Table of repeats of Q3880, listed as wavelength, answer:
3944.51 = 3.84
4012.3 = 8.32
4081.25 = 8.76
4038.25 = 9.21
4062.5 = 6.8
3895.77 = 5.54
